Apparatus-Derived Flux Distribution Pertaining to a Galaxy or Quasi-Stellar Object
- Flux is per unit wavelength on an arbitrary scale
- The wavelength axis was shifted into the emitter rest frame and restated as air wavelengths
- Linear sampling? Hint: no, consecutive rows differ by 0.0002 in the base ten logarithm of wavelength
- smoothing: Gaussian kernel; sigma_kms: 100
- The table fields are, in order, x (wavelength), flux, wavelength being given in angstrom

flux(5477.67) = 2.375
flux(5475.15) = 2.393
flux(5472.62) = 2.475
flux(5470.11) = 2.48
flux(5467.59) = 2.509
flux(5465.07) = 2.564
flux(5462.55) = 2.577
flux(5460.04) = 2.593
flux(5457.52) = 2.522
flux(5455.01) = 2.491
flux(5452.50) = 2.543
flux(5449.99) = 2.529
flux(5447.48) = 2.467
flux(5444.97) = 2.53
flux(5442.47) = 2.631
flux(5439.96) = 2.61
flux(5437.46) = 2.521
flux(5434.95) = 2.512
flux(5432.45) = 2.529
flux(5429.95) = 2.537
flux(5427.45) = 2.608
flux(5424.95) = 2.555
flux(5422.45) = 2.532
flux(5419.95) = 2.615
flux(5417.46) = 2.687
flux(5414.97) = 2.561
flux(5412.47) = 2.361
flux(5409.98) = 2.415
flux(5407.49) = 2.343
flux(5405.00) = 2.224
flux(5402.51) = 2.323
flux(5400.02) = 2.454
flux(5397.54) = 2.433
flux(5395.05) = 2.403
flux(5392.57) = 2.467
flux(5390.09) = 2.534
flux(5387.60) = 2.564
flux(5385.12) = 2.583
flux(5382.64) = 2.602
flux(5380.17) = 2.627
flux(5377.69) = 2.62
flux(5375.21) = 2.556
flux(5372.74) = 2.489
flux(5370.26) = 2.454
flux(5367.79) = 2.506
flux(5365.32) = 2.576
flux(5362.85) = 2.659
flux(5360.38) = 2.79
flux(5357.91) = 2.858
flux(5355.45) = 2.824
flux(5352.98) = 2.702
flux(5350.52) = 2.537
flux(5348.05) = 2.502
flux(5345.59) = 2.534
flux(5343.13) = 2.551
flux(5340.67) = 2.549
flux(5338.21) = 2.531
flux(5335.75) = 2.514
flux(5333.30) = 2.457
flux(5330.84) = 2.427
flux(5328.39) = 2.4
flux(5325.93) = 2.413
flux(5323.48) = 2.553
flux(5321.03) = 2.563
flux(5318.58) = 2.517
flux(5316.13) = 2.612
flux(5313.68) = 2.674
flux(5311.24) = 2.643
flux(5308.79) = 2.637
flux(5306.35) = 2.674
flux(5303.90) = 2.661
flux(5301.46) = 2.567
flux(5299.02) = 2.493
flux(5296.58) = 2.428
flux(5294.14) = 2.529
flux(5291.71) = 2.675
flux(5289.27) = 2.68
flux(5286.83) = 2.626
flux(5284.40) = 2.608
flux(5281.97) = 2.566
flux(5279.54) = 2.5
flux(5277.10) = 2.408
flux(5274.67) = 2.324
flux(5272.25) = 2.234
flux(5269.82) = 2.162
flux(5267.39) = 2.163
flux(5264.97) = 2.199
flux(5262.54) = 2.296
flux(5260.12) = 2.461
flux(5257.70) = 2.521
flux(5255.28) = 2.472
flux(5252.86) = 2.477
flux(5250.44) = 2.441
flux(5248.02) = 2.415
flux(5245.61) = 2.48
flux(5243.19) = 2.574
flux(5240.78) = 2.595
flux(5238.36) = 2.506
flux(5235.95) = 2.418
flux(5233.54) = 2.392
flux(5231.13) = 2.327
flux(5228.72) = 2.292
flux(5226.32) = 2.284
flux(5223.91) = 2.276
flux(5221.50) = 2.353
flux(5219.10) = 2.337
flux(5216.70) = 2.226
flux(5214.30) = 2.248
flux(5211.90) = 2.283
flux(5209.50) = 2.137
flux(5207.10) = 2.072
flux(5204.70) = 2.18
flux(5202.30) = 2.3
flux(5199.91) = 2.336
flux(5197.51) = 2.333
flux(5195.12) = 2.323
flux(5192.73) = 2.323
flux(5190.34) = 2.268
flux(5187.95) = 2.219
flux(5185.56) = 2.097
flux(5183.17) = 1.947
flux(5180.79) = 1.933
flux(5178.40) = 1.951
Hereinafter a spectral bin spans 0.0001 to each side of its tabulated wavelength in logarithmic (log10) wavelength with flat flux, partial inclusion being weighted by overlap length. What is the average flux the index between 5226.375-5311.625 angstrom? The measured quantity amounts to 2.47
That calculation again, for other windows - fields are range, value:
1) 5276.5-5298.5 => 2.56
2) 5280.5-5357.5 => 2.57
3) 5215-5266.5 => 2.39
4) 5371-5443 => 2.51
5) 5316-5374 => 2.56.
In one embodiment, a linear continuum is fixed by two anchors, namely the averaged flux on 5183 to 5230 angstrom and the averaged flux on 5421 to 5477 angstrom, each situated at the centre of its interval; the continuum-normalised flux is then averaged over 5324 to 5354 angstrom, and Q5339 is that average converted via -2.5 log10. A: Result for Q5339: -0.047 mag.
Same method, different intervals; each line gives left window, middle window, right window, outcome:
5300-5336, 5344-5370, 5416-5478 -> -0.04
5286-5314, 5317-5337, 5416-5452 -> 0.05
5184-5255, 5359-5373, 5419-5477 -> -0.05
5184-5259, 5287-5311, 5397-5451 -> -0.09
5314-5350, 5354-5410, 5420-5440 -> 0.00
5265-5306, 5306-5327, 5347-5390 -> -0.03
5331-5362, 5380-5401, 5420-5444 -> 0.03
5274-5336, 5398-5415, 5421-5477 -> 0.07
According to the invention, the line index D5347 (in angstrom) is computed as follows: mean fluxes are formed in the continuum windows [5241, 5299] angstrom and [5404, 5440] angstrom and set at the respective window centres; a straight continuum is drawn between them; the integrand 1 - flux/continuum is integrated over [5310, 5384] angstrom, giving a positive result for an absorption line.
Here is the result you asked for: -2.89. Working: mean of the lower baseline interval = 2.45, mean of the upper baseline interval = 2.51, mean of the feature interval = 2.57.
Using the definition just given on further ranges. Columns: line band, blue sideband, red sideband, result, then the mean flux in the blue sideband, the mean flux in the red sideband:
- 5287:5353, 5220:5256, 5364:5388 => -1.4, 2.42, 2.56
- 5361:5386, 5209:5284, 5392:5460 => -1.1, 2.37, 2.5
